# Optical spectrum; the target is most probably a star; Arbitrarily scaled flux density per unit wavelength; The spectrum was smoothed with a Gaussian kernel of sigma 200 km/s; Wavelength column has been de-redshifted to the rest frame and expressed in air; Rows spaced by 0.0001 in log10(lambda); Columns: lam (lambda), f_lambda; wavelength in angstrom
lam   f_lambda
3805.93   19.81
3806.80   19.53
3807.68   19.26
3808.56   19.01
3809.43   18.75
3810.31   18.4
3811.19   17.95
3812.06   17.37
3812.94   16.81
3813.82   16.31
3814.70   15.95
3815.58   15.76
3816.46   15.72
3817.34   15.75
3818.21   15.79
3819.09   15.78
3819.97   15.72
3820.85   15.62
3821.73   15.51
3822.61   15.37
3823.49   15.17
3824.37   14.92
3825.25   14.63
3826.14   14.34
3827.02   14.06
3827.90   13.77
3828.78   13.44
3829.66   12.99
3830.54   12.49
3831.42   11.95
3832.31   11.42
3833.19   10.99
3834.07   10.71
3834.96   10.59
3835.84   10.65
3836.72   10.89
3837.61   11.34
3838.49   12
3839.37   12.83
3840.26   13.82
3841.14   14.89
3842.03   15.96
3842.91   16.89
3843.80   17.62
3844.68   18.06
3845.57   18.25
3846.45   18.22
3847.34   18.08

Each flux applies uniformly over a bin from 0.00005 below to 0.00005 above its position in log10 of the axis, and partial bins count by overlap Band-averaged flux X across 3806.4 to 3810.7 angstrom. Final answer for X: 19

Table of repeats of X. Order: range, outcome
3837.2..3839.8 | 12.1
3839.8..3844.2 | 15.8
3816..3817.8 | 15.8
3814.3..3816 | 15.8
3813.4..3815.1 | 16.1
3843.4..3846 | 18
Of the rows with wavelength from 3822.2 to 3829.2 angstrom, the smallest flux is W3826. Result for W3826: 13.44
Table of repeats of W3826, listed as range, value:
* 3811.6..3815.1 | 15.95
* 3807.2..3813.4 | 16.81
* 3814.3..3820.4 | 15.72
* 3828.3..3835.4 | 10.59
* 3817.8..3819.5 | 15.78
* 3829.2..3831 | 12.49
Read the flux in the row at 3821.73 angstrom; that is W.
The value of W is 15.51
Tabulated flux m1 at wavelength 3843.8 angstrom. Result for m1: 17.62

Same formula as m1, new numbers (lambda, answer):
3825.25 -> 14.63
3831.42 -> 11.95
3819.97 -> 15.72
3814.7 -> 15.95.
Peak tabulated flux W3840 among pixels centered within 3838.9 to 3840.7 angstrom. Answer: 13.82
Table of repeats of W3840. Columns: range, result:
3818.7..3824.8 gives 15.78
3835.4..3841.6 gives 14.89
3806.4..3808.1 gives 19.53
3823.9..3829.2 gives 14.92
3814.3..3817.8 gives 15.95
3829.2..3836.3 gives 12.99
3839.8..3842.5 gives 15.96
